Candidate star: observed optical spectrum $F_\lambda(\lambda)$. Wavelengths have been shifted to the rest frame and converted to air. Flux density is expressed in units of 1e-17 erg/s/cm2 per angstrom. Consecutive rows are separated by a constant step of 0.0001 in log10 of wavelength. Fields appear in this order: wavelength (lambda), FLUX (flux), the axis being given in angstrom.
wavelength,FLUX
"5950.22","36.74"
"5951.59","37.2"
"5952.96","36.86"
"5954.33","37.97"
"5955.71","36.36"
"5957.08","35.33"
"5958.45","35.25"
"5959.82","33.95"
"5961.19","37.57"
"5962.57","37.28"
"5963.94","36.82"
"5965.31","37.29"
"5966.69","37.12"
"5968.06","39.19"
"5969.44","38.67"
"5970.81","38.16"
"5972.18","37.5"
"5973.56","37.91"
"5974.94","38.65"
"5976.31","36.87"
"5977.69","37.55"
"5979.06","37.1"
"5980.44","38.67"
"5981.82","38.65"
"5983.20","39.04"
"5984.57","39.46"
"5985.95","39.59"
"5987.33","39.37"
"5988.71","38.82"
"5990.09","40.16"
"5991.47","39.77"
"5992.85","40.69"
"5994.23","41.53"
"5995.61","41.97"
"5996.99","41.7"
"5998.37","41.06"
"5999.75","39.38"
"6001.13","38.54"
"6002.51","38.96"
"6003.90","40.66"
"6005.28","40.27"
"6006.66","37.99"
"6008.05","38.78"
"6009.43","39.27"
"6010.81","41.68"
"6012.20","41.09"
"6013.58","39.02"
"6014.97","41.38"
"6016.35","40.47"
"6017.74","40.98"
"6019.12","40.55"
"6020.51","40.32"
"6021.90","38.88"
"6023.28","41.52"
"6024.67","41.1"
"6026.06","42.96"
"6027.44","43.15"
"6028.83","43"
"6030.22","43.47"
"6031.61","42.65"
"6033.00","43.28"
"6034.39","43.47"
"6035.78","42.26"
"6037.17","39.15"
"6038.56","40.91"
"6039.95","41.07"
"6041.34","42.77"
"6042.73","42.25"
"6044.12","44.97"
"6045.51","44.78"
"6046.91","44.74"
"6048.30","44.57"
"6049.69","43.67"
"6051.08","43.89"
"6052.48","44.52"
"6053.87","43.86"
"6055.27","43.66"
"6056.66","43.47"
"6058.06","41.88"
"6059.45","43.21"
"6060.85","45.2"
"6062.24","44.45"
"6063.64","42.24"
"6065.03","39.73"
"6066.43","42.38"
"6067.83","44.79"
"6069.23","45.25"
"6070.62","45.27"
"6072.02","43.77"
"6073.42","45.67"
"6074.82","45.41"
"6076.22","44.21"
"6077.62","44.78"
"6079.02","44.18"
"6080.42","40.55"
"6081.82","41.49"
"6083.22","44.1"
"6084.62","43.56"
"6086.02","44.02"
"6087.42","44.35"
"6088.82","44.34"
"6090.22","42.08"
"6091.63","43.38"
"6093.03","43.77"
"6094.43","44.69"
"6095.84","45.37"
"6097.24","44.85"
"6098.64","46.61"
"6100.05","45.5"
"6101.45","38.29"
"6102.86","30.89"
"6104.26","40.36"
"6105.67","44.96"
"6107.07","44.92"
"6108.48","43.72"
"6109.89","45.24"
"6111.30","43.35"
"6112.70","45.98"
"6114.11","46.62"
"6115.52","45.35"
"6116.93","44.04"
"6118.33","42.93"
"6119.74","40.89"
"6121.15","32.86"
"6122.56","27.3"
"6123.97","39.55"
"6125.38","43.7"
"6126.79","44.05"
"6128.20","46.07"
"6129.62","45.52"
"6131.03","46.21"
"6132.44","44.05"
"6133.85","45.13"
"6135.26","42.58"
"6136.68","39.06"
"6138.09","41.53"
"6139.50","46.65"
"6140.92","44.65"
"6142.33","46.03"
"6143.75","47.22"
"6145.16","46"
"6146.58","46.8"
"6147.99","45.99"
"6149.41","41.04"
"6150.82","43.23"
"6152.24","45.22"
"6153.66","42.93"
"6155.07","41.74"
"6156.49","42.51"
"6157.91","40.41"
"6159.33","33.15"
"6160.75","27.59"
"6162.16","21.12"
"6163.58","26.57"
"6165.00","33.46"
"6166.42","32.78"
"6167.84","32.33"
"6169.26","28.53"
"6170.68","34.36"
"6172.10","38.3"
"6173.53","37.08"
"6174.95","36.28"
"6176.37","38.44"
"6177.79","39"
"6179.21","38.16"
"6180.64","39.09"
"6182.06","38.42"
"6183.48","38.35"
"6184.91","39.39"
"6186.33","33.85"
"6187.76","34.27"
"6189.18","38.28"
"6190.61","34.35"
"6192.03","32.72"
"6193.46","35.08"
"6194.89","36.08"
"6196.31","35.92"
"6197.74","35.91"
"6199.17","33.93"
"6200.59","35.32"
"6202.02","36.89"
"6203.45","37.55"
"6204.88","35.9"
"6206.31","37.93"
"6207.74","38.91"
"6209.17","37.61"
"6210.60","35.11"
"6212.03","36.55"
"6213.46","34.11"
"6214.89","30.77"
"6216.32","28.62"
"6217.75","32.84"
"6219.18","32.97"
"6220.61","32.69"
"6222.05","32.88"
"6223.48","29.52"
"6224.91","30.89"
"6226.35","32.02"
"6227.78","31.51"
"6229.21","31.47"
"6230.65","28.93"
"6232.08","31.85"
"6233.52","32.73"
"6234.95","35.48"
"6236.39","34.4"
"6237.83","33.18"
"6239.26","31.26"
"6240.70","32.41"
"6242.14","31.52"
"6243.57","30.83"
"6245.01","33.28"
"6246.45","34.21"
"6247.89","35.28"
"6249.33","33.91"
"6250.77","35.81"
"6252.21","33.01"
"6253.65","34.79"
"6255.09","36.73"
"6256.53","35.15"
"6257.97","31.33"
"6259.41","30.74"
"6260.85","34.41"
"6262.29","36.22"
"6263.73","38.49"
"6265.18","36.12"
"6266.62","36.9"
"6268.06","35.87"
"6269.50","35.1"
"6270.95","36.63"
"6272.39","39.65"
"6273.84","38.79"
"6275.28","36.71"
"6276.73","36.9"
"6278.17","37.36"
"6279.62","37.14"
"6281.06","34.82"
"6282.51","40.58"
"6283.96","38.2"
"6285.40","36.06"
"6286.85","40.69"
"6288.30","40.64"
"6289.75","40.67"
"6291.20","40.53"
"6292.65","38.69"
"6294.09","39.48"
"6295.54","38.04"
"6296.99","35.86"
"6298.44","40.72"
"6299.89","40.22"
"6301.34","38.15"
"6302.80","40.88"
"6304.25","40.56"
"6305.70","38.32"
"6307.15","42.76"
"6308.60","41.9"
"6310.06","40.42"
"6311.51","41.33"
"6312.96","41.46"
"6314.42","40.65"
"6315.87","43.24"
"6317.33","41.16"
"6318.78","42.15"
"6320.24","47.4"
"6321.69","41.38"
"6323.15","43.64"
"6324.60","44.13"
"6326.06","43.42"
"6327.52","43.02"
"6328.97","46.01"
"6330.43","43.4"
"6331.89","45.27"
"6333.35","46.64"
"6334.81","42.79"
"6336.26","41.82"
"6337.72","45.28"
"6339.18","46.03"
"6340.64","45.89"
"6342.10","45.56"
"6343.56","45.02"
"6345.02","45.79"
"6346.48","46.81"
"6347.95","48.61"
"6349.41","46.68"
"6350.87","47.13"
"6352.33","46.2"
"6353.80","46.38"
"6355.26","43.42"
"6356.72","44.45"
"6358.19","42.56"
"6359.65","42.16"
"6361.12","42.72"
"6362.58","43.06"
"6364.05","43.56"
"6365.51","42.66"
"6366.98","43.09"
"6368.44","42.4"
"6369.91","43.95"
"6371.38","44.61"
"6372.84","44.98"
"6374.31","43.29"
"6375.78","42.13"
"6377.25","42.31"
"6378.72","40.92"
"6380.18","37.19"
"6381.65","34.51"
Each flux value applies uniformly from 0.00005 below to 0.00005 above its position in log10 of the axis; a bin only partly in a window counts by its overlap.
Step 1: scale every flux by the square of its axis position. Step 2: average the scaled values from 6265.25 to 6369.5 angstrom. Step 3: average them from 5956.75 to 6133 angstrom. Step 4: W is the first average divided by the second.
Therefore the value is 1.10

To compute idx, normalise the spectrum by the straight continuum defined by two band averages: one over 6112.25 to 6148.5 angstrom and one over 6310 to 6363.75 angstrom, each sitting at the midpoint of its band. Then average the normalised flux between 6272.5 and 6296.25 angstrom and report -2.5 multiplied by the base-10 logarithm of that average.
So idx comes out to 0.14 mag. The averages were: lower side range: 43.3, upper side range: 44.2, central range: 38.5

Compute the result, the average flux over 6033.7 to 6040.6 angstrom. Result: 41.4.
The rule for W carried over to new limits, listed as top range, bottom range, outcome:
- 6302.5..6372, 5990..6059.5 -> 1.16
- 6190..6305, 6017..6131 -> 0.87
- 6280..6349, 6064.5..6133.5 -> 1.05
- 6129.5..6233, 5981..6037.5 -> 0.96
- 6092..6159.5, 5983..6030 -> 1.11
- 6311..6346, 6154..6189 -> 1.31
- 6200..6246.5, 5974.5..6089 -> 0.85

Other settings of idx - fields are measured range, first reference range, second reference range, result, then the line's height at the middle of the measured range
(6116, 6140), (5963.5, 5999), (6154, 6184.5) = -0.16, 36.1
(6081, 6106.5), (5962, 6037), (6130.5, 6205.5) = -0.11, 39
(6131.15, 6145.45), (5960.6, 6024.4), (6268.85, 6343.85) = -0.11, 40.1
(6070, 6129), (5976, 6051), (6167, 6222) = -0.12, 38.4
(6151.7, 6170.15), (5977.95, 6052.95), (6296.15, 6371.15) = 0.22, 42.1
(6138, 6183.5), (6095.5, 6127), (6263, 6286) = 0.05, 40.5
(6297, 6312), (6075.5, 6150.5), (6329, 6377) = 0.10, 44.2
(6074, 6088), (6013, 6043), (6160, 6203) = -0.12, 39.2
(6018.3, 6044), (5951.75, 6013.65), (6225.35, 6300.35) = -0.10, 38.1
